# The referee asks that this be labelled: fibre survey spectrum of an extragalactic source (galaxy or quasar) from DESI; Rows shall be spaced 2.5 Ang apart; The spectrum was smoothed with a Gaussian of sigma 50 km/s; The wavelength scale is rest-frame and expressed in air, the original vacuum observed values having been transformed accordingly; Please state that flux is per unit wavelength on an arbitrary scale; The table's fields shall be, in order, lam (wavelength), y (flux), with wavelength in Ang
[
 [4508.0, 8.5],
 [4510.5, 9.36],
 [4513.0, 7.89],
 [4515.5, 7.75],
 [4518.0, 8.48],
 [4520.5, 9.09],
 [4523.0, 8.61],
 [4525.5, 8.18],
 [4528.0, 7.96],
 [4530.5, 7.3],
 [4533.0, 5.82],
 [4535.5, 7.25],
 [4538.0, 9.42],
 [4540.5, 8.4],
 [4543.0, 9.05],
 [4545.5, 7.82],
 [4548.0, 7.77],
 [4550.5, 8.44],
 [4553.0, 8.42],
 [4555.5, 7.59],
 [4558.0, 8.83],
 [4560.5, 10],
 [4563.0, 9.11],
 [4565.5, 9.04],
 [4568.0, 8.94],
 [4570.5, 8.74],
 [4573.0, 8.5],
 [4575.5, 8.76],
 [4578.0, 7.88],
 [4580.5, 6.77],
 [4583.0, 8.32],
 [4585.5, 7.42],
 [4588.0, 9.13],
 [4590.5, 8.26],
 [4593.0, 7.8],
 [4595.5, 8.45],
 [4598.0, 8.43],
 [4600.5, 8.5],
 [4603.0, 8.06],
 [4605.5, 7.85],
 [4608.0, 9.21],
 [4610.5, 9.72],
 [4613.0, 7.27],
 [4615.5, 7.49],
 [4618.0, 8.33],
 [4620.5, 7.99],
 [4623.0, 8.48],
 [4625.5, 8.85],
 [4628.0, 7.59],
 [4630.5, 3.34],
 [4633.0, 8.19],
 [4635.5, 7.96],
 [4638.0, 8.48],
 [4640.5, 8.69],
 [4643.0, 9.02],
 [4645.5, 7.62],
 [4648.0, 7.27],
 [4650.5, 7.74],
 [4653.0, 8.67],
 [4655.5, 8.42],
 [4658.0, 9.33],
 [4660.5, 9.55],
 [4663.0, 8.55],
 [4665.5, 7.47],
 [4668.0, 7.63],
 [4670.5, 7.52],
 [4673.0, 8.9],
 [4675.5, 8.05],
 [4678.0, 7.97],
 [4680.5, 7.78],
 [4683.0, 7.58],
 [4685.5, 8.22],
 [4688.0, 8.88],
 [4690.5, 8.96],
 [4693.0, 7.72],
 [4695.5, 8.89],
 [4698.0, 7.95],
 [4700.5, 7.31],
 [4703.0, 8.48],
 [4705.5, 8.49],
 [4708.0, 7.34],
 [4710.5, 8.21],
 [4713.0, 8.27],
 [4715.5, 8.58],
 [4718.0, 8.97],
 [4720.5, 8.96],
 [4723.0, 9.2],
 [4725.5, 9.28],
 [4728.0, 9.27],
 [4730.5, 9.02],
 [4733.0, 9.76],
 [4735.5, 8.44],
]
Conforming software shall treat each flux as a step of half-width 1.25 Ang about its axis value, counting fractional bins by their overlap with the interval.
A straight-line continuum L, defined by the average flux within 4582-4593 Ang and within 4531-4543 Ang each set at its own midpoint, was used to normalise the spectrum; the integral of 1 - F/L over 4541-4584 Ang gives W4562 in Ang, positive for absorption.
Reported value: -2.3 Ang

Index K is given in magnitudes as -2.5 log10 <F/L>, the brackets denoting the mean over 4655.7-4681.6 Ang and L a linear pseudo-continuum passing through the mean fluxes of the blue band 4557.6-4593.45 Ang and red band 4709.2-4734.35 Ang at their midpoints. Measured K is 0.06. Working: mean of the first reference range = 8.51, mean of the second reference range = 8.95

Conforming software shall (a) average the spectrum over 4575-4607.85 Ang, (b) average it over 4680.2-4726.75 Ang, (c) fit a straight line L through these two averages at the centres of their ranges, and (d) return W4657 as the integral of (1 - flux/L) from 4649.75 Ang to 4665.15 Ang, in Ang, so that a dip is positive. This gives -0.71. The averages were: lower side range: 8.15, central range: 8.67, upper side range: 8.38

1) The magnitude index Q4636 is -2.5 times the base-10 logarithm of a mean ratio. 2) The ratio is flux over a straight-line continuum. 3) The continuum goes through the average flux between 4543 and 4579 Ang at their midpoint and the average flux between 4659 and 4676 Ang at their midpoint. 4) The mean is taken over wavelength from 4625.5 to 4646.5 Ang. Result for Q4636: 0.09 mag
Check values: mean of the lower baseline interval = 8.58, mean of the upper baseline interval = 8.26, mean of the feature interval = 7.68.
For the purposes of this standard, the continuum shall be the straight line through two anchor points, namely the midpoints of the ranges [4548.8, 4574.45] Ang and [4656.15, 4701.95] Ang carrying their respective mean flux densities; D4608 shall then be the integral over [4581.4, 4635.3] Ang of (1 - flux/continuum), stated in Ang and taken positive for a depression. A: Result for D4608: 3.3 Ang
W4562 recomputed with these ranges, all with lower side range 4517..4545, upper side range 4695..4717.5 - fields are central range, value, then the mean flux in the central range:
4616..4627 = -0.2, 8.33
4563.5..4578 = -1.1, 8.73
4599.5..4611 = -0.6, 8.6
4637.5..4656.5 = -0.2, 8.23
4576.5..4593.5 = 0.4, 7.96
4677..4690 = 0.0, 8.14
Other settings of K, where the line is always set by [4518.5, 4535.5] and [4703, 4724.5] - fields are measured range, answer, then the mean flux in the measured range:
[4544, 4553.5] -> -0.030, 8.11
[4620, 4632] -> 0.135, 7.22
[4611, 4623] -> 0.025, 7.97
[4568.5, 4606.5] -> -0.023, 8.21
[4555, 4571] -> -0.130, 8.96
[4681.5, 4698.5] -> 0.013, 8.32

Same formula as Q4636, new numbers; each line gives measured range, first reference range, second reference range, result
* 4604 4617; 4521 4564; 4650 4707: -0.01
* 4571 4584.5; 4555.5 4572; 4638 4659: 0.10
